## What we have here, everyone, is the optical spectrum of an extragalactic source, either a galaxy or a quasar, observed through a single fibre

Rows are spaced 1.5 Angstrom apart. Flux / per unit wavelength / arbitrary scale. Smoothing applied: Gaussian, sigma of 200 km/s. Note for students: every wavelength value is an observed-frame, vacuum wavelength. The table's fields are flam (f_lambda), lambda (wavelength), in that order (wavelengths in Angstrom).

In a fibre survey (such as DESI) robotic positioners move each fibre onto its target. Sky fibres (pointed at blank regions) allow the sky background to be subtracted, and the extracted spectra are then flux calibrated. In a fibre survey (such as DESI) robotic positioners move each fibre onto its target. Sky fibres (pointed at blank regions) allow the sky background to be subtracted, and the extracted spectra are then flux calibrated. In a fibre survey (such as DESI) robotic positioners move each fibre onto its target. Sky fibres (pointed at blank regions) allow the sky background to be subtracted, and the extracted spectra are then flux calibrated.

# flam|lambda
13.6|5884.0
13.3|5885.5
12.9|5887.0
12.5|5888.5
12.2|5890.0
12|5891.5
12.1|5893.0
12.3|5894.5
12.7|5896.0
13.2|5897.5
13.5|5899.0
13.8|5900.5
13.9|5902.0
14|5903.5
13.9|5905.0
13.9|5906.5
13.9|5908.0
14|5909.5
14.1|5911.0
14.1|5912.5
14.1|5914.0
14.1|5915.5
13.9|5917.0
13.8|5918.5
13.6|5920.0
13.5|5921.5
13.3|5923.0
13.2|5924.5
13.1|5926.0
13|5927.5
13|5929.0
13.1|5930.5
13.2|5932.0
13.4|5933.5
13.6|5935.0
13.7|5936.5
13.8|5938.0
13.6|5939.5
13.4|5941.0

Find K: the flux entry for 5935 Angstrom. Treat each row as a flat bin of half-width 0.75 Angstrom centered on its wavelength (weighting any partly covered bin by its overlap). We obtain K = 13.6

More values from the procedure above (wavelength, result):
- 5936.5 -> 13.7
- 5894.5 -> 12.3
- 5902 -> 13.9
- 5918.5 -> 13.8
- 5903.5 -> 14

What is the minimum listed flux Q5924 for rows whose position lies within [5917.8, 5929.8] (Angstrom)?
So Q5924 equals 13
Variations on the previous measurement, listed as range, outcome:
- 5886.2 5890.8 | 12.2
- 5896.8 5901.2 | 13.2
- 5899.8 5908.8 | 13.8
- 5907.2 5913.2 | 13.9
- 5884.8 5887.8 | 12.9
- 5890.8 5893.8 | 12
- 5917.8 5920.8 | 13.6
